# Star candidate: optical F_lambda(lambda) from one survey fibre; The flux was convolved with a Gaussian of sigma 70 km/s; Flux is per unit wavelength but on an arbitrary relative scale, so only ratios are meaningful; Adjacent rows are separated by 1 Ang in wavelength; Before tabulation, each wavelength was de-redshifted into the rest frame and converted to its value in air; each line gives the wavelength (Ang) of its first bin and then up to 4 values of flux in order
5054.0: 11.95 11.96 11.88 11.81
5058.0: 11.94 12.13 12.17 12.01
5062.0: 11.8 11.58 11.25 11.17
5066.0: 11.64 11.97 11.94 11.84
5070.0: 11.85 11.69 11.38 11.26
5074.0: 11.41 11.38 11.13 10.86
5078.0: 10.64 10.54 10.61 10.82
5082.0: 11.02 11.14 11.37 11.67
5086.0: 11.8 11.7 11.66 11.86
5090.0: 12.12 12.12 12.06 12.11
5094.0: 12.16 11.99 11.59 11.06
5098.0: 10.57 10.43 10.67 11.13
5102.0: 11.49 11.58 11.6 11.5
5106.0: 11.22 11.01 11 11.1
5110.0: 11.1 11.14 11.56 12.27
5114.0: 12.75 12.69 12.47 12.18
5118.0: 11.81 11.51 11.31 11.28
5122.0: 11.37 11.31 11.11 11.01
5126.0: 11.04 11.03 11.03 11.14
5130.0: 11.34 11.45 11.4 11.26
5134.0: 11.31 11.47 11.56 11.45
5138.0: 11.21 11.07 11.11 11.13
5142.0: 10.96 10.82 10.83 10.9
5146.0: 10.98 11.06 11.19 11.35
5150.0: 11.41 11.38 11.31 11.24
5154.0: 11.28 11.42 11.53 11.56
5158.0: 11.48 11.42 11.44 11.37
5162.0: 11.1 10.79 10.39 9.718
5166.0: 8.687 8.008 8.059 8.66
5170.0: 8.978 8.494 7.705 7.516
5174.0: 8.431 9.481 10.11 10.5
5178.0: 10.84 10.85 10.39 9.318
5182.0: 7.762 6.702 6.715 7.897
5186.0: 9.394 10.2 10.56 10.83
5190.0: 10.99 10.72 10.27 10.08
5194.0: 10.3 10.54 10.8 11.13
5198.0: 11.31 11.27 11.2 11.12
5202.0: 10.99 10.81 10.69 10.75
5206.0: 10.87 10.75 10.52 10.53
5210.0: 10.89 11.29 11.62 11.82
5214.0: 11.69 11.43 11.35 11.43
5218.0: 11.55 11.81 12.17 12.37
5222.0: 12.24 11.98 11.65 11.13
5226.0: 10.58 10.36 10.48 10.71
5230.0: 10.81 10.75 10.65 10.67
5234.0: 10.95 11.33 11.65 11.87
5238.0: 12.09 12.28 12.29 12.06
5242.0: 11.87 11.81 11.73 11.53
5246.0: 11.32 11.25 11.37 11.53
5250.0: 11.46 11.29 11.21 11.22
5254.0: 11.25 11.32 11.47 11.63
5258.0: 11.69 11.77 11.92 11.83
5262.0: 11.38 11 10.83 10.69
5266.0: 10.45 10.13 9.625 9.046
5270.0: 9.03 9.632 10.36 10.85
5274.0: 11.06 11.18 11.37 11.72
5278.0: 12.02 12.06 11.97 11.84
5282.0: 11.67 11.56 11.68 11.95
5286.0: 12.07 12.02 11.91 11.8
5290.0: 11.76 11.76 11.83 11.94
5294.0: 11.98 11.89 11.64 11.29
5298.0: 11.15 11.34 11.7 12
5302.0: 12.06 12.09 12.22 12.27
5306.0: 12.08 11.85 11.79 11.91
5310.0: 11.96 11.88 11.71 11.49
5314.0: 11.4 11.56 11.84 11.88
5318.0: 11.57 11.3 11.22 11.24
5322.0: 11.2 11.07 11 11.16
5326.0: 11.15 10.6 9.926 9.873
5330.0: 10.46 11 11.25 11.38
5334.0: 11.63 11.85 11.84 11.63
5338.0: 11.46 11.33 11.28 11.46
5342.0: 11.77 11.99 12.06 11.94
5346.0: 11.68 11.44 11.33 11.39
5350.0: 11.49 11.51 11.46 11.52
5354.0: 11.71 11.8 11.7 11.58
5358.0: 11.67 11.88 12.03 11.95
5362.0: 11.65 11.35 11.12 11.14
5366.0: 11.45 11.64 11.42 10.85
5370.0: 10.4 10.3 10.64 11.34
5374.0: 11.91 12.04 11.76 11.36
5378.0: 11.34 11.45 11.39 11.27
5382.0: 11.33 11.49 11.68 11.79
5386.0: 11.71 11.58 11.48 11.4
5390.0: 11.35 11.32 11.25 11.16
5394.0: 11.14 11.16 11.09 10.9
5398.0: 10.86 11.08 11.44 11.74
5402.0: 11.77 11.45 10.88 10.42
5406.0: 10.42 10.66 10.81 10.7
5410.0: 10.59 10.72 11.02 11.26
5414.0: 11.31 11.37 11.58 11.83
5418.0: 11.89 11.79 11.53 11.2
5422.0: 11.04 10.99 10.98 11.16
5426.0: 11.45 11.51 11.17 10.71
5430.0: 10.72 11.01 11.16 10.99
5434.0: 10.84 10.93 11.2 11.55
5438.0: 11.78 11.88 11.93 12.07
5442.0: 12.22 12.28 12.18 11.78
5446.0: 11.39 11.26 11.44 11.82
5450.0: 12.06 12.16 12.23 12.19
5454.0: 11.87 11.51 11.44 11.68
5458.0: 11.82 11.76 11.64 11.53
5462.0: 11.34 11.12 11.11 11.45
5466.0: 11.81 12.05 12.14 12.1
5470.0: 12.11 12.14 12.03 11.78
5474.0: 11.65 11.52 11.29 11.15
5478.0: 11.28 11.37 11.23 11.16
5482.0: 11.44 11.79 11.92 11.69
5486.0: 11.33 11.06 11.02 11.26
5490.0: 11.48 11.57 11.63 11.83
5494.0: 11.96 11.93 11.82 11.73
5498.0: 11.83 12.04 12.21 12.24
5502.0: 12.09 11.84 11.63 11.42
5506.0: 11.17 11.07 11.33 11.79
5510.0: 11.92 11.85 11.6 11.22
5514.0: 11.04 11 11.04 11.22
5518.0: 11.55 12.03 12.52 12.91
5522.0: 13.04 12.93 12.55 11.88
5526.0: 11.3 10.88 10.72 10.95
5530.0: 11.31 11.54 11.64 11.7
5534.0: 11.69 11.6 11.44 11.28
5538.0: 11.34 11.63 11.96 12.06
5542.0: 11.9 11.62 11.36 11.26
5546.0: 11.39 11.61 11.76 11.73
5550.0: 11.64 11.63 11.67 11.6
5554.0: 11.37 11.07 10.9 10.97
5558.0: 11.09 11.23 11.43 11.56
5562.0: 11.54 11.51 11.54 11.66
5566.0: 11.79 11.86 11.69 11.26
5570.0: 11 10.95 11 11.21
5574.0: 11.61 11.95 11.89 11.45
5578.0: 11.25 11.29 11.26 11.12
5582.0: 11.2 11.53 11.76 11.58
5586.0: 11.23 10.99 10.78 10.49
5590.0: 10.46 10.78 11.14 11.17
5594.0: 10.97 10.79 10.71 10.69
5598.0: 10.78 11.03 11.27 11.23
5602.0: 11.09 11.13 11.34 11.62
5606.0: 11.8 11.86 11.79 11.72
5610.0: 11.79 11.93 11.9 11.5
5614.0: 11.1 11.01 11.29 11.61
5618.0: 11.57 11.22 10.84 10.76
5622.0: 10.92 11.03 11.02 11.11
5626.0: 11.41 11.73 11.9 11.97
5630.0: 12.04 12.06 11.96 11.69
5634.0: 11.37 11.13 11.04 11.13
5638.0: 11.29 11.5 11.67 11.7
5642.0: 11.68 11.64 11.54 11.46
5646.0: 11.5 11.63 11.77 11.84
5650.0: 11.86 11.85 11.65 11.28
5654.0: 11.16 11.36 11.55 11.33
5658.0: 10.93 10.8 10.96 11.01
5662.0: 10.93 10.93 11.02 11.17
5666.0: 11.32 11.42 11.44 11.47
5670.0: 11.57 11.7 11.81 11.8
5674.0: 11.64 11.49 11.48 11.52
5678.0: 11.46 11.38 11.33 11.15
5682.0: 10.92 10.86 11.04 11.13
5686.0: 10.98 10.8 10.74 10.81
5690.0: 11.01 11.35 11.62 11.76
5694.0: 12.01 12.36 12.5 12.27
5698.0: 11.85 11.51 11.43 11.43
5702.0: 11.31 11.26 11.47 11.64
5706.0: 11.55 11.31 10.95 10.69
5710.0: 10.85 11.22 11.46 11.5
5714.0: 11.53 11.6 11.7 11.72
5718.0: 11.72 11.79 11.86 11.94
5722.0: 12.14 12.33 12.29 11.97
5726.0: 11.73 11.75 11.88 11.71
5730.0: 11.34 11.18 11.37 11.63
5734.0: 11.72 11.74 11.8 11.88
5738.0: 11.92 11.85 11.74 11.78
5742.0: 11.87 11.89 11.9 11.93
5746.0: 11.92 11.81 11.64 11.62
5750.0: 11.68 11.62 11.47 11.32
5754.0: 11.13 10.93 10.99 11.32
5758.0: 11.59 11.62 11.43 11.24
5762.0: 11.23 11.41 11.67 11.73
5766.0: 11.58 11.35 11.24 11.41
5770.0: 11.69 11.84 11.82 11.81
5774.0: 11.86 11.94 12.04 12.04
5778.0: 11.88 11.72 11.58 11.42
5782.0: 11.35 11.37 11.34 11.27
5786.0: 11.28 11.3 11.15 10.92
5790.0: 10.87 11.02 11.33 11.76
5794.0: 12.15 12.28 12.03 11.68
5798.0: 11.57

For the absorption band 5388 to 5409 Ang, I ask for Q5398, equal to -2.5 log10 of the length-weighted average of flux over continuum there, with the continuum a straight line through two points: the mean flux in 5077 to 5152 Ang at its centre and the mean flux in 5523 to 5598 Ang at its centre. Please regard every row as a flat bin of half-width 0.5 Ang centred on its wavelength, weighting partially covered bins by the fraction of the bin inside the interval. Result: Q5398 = 0.02 mag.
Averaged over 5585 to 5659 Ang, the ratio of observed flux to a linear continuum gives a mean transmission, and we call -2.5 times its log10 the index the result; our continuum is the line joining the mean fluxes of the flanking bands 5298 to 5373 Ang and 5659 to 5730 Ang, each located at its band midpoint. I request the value 0.011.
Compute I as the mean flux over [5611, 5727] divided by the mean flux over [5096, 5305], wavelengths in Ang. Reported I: 1.04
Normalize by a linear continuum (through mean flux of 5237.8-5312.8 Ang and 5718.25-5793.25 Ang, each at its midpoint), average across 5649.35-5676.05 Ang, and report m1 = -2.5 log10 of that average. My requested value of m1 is 0.02 mag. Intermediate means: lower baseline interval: 11.5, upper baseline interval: 11.6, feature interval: 11.4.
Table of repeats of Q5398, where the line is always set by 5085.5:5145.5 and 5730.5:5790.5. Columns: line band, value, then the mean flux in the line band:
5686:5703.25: 0.003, 11.5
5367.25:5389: 0.012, 11.4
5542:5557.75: 0.007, 11.4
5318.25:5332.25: 0.056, 10.9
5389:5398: 0.031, 11.2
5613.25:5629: 0.026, 11.3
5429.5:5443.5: 0.003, 11.5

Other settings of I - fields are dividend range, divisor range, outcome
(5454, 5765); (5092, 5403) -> 1.03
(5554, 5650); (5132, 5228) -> 1.07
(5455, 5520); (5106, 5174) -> 1.06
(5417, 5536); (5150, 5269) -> 1.08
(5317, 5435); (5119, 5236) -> 1.06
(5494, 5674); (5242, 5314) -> 1.00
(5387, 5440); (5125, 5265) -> 1.03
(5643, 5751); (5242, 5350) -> 1.01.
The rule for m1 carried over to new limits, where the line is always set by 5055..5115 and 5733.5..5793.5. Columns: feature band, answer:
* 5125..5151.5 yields 0.03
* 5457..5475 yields -0.02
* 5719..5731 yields -0.03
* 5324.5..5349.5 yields 0.02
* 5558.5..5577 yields 0.01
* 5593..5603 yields 0.06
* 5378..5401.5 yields 0.02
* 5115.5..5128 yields 0.01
